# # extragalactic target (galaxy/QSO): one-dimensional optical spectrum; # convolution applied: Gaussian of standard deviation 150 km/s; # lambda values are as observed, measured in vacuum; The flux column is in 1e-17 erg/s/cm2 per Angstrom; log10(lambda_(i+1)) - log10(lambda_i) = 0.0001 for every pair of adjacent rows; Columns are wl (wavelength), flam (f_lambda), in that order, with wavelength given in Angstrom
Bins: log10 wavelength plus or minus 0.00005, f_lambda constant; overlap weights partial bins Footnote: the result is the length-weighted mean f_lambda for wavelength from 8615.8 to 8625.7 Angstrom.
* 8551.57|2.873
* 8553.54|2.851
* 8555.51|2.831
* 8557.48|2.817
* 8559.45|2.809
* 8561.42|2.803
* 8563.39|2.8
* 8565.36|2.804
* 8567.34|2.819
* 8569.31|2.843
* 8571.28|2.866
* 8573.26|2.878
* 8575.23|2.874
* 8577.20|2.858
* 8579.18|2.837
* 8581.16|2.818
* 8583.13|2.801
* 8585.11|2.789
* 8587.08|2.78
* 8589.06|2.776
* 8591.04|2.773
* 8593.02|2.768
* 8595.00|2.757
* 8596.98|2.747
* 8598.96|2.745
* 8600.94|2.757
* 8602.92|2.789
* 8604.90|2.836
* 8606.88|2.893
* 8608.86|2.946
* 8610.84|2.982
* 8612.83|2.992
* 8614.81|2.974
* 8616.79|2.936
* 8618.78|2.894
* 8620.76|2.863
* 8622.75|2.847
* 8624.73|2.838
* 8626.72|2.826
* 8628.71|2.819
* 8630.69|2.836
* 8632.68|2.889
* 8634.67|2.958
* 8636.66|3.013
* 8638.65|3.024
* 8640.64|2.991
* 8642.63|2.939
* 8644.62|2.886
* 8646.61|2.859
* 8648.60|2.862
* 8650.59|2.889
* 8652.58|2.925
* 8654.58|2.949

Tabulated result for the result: 2.88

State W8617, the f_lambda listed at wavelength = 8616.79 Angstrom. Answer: 2.936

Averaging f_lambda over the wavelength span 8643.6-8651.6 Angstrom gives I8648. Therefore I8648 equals 2.88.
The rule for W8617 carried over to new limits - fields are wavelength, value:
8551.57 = 2.873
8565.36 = 2.804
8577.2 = 2.858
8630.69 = 2.836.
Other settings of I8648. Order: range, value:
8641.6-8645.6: 2.91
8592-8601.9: 2.75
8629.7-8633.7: 2.86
